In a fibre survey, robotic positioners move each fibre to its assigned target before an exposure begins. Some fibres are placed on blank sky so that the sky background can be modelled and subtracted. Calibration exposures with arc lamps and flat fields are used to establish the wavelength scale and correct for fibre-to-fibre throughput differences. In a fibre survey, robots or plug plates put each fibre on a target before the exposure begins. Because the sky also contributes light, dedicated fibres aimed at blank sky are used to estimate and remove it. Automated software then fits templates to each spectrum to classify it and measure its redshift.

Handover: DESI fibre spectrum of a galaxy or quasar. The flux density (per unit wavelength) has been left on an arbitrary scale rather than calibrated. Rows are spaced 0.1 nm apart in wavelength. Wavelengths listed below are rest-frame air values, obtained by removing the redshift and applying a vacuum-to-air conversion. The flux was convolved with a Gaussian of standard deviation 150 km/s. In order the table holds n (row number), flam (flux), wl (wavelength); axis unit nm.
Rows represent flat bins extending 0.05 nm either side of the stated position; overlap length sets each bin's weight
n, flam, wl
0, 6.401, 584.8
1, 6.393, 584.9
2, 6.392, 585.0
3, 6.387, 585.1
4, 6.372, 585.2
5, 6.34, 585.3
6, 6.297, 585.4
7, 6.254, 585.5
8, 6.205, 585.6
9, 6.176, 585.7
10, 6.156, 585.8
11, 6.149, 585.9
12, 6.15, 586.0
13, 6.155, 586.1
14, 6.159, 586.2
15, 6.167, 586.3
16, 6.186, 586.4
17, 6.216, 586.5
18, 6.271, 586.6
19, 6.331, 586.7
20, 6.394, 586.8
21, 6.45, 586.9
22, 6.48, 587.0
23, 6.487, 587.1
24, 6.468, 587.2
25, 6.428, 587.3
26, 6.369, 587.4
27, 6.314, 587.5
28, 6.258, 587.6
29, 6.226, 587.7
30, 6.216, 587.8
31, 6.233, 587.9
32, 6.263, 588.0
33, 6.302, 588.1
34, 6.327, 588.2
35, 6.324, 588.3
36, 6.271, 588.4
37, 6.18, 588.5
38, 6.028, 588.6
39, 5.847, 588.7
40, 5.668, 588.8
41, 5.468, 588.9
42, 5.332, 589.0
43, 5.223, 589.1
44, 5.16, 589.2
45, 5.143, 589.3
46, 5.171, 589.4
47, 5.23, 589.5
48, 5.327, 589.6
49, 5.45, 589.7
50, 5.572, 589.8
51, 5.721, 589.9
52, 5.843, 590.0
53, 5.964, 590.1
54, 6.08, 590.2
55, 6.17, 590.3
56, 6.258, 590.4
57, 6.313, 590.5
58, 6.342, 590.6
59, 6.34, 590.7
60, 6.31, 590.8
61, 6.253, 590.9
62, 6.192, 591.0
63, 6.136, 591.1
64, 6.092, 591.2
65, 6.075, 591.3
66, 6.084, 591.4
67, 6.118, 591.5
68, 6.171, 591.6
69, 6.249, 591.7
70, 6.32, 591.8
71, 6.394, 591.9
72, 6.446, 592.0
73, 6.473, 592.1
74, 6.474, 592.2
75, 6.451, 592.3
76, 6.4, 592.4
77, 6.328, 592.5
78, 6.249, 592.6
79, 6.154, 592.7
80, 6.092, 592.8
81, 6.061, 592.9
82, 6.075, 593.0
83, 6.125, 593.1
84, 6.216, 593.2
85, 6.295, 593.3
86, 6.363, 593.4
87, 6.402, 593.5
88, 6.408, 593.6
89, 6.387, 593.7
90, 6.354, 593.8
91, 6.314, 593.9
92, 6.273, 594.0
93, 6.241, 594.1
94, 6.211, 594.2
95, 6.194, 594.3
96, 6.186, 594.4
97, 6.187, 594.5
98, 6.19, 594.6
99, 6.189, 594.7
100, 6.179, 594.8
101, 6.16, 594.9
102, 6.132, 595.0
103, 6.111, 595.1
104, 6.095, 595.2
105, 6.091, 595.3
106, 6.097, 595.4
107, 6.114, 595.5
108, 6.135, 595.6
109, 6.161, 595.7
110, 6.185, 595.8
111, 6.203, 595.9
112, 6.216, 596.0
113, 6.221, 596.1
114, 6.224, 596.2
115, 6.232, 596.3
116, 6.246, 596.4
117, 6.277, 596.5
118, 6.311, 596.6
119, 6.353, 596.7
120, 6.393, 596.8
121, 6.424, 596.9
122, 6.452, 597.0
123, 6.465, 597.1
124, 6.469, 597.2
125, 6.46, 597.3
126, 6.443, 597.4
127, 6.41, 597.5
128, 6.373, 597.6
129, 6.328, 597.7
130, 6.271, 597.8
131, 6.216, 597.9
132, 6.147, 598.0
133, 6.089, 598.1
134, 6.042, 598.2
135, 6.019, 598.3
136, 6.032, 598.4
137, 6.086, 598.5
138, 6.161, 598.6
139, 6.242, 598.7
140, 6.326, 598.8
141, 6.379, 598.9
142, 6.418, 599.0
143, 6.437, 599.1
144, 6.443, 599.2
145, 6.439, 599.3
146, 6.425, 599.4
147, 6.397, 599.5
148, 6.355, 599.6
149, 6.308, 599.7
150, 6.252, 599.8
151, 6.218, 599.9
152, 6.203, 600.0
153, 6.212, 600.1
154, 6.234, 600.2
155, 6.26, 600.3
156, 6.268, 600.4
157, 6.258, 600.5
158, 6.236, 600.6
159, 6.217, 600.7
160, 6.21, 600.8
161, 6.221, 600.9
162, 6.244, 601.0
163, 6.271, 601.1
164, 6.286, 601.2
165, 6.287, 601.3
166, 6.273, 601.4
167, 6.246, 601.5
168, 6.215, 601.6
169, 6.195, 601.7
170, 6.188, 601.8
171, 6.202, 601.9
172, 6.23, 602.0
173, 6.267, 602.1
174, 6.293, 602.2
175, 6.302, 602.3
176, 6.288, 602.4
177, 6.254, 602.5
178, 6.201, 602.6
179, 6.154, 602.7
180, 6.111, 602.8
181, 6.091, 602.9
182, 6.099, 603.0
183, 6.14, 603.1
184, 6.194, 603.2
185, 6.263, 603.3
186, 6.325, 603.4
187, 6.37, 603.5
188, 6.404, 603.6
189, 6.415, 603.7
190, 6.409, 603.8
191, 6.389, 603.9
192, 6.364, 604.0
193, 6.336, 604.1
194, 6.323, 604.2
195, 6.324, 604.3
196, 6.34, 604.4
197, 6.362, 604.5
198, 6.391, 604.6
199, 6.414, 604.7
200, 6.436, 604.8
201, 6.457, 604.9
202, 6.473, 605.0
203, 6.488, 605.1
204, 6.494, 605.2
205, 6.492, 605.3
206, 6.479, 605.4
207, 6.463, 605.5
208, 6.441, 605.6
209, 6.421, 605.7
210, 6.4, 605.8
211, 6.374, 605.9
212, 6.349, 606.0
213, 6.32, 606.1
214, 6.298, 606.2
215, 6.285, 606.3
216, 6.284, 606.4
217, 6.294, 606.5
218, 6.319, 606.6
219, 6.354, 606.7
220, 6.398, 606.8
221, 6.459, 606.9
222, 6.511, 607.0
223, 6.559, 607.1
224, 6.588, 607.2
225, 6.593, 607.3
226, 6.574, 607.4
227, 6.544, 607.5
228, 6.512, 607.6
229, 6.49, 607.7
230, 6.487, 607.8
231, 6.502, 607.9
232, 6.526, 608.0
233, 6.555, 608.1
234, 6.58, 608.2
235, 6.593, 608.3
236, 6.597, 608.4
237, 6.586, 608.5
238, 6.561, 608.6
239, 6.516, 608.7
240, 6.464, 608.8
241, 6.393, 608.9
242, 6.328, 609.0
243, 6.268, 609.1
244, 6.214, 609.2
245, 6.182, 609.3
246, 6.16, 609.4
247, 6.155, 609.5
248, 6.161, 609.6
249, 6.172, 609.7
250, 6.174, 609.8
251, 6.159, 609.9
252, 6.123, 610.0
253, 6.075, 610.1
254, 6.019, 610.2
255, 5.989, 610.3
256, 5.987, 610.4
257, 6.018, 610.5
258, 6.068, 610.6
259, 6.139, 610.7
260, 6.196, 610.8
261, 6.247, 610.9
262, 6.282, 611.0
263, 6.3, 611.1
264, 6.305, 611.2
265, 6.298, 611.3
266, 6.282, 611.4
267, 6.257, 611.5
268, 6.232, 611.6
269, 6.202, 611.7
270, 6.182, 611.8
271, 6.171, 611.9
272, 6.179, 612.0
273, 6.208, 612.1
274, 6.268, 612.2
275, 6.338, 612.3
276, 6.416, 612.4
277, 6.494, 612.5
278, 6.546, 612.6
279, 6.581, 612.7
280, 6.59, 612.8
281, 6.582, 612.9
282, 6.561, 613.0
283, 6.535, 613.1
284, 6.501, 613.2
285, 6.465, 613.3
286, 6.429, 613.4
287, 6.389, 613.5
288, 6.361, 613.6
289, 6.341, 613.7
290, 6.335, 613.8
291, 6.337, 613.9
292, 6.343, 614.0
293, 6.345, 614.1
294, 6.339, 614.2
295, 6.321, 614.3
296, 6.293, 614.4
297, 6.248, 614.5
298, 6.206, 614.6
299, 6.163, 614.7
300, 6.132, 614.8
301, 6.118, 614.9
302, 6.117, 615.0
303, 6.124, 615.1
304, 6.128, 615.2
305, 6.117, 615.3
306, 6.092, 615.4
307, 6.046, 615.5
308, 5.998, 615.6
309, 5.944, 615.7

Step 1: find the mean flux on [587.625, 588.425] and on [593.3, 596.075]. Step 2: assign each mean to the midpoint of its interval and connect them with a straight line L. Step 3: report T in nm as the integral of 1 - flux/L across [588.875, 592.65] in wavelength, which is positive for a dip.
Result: 0.158 nm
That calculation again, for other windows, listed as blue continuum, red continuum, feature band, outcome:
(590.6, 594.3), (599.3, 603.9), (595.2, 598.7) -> 0.010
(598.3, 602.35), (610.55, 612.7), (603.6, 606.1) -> -0.055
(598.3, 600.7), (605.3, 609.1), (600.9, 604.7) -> 0.050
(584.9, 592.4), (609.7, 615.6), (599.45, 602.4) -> -0.031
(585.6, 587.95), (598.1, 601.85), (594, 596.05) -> 0.032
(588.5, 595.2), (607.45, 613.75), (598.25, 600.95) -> -0.040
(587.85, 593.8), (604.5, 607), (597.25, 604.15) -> 0.021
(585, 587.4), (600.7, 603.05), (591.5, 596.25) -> 0.017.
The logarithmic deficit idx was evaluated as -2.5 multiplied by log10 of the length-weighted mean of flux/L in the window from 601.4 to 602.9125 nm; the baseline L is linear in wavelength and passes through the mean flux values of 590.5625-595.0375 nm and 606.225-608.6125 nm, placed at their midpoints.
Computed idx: 0.03 mag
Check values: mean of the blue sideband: 6.25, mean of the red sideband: 6.49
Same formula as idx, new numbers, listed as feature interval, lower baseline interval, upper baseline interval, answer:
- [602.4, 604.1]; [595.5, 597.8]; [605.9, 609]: 0.02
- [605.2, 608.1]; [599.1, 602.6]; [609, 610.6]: -0.05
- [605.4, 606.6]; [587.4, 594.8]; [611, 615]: -0.02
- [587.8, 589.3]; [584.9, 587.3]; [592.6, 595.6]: 0.07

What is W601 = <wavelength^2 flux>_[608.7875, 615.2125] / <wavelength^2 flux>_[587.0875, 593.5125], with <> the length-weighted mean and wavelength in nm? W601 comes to 1.11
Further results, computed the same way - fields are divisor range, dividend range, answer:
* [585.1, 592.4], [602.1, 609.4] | 1.11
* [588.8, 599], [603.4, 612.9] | 1.09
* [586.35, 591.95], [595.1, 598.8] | 1.06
